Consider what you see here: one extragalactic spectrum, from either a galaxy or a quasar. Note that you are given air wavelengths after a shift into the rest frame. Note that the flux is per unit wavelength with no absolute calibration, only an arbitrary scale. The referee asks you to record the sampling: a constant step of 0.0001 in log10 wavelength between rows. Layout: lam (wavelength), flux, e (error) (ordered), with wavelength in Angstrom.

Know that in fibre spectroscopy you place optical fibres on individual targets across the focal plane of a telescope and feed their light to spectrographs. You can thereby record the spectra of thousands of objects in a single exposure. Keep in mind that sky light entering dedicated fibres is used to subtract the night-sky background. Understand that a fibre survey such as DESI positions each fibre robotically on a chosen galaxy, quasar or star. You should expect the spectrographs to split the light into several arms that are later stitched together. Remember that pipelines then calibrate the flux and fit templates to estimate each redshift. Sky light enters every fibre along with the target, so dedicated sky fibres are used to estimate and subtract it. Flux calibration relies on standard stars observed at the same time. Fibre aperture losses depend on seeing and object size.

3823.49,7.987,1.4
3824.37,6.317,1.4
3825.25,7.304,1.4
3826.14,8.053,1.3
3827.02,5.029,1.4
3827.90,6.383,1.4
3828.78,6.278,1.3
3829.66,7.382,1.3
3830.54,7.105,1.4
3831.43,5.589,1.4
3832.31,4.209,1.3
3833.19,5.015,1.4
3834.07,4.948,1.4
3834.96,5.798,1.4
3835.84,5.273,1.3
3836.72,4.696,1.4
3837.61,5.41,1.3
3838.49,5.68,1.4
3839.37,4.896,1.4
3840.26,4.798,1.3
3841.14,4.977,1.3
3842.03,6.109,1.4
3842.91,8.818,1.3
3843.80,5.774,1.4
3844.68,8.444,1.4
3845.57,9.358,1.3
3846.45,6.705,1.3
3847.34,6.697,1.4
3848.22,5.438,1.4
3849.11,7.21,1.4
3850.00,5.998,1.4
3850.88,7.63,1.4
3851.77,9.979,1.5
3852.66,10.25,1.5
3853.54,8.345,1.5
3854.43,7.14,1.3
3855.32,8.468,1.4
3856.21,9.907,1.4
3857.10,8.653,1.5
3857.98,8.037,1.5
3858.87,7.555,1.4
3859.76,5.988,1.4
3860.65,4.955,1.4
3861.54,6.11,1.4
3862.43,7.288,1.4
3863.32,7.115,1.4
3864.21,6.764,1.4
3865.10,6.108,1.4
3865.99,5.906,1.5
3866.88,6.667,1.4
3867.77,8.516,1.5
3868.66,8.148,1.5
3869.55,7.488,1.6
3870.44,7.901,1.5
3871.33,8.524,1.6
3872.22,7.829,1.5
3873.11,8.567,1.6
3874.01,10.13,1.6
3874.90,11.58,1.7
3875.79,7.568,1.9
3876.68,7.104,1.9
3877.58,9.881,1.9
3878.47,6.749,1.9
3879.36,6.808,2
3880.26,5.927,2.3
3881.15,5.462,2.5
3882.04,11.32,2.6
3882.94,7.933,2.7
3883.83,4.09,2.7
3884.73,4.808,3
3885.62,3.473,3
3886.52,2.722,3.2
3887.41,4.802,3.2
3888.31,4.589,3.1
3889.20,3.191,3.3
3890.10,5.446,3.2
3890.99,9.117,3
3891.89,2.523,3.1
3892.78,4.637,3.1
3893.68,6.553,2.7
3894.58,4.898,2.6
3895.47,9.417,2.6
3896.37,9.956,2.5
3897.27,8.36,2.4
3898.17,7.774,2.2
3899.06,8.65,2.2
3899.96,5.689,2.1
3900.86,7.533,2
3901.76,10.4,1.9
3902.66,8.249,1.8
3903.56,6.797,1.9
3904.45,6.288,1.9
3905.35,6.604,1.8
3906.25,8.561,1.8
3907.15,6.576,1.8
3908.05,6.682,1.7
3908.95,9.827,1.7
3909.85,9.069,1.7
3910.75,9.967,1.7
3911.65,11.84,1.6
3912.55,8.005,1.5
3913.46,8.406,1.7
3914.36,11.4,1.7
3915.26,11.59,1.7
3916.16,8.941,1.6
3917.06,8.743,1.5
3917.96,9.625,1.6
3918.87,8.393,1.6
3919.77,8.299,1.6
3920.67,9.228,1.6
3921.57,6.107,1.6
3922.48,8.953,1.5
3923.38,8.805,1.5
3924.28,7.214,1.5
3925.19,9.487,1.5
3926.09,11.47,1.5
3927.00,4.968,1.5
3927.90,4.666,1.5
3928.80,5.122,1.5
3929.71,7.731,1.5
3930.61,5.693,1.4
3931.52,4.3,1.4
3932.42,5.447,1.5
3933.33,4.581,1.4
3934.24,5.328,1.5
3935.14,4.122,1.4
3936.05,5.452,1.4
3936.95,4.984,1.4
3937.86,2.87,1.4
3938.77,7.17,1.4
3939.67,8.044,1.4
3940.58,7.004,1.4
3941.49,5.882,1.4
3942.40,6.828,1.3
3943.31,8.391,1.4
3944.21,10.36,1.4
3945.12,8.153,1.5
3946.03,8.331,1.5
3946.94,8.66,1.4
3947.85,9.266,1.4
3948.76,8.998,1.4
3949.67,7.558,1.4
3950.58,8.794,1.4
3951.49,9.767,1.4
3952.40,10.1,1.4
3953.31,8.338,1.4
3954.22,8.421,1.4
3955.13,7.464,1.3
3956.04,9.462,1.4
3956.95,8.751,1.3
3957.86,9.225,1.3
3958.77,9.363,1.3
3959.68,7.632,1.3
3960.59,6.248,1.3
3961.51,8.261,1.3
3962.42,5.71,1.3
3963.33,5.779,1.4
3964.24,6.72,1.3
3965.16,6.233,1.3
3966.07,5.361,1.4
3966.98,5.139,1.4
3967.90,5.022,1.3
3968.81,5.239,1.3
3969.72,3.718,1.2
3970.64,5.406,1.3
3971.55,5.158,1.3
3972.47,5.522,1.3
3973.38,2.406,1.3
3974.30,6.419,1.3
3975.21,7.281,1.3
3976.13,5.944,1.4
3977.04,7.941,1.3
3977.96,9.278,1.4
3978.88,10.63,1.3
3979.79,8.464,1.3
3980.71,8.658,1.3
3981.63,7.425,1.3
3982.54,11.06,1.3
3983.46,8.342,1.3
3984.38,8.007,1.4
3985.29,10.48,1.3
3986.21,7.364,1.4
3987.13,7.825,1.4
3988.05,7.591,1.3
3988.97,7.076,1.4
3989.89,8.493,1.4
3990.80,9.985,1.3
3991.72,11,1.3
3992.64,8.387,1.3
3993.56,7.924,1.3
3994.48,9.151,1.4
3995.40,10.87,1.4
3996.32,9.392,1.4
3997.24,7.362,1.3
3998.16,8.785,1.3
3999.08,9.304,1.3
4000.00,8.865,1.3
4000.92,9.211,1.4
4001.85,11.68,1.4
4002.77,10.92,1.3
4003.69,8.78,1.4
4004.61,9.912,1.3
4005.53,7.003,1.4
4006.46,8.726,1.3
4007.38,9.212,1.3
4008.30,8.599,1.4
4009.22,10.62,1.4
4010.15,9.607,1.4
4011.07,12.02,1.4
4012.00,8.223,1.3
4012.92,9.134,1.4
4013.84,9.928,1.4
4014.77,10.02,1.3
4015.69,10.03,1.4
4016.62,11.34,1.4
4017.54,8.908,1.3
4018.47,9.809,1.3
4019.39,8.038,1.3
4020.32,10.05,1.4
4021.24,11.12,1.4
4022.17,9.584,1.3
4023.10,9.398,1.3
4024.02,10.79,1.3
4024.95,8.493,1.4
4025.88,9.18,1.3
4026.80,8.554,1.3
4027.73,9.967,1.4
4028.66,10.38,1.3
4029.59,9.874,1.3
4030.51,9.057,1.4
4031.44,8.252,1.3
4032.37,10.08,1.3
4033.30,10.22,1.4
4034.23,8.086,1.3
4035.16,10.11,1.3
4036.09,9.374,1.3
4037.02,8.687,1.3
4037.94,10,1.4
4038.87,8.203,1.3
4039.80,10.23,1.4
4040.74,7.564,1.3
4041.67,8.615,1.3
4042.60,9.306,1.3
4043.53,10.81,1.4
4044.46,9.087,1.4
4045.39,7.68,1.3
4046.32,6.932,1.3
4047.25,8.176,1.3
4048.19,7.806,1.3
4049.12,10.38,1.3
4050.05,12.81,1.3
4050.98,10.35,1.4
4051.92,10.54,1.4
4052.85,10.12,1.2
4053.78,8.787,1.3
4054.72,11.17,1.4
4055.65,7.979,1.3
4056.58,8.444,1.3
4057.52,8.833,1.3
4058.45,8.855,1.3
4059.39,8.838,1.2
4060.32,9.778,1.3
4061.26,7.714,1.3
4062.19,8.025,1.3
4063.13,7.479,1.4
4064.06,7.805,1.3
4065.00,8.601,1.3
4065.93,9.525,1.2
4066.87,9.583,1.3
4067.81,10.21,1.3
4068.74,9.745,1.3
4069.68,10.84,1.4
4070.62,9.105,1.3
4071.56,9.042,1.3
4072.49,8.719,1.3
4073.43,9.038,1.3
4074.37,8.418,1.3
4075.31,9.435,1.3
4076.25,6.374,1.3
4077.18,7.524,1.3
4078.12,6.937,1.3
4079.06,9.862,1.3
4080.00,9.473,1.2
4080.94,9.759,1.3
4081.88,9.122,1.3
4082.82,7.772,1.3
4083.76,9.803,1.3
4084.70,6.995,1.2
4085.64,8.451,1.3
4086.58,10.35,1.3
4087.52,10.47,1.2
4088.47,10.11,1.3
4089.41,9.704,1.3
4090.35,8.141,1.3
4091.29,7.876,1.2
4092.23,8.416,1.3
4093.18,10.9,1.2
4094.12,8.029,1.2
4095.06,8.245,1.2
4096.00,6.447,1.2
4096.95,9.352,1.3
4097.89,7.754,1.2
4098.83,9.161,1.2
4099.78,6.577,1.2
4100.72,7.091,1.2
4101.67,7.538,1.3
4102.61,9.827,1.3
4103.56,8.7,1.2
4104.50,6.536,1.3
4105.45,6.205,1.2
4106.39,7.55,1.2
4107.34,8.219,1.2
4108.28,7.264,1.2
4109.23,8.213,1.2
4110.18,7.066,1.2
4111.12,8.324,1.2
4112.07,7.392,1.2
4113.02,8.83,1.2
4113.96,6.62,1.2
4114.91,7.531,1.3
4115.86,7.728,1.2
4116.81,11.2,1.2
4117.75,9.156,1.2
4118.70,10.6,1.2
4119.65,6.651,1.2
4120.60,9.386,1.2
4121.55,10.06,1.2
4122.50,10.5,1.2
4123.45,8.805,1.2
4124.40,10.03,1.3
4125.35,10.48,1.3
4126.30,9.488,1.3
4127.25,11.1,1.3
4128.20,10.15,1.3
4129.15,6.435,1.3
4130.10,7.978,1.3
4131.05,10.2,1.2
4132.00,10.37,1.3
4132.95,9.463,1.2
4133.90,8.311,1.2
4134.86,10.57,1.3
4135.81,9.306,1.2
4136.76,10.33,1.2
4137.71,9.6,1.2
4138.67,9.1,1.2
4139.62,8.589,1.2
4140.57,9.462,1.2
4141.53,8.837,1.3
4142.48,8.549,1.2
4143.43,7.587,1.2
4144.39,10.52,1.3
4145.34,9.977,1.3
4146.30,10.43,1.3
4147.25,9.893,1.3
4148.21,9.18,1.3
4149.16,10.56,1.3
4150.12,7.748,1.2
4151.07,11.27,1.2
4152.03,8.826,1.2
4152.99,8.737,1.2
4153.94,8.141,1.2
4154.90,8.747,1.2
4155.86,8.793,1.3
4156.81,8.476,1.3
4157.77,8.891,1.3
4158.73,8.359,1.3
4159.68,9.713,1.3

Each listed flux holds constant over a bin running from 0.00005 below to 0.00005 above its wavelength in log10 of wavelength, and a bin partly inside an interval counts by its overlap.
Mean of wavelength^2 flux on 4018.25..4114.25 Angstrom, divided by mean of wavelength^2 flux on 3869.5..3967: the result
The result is 1.28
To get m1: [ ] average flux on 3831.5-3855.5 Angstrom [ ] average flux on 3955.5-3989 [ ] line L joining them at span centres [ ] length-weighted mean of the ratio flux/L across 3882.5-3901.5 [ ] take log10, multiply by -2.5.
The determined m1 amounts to 0.13 mag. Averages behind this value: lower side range 6.56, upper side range 7.2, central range 6.05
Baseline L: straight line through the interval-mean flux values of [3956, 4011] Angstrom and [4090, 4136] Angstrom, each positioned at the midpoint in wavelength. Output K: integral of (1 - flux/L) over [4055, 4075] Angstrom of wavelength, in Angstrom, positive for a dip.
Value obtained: -1.2 Angstrom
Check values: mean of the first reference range 8.02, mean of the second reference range 8.61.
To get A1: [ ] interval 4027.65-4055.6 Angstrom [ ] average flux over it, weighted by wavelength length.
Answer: 9.39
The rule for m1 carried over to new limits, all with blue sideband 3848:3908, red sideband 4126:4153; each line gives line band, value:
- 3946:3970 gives 0.04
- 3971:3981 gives 0.14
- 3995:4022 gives -0.16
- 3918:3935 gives 0.09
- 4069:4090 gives -0.01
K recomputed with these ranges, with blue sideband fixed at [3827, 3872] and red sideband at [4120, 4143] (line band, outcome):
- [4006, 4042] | -4.45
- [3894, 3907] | -0.80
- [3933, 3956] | 0.83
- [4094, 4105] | 1.46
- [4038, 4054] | -1.16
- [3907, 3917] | -2.62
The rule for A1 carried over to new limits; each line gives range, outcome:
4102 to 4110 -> 7.78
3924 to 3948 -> 6.69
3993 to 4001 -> 8.97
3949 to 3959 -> 8.84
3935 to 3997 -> 7.61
